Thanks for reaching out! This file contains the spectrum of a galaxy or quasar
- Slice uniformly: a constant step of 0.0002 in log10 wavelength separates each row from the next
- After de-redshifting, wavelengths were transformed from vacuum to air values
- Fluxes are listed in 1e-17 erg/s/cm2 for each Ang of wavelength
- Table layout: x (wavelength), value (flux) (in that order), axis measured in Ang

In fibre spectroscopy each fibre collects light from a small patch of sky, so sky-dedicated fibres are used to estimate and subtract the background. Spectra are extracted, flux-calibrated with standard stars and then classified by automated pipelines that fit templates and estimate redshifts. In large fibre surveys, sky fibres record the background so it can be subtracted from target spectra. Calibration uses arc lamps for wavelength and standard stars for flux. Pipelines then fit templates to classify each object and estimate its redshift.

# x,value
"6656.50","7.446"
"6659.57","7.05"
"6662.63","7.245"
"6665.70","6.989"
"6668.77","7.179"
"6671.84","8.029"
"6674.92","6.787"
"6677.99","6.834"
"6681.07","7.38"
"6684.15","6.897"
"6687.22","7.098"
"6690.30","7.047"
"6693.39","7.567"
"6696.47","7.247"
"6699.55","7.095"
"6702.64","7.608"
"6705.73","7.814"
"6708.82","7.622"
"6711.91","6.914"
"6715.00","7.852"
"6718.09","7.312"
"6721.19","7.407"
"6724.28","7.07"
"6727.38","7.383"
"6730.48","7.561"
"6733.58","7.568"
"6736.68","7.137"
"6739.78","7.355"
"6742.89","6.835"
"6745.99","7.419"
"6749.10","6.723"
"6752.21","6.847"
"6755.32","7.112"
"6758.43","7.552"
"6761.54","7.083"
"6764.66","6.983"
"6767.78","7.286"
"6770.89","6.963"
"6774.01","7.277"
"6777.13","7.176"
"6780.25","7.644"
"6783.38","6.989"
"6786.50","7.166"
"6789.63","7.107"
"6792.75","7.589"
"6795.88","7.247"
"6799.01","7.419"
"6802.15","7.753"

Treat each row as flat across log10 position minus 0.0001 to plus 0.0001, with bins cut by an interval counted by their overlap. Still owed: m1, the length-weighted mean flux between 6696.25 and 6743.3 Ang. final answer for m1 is 7.38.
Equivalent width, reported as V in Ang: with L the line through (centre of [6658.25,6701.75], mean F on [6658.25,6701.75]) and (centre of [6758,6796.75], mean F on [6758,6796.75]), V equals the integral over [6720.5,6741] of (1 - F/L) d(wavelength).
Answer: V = -0.4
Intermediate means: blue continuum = 7.18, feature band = 7.35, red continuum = 7.23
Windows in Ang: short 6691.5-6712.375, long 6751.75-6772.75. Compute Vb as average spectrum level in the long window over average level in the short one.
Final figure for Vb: 1.0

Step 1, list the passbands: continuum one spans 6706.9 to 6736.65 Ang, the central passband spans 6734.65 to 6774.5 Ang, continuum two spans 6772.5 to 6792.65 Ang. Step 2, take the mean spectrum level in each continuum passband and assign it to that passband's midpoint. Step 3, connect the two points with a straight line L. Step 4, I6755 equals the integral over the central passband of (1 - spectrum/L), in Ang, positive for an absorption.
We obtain 1.09 Ang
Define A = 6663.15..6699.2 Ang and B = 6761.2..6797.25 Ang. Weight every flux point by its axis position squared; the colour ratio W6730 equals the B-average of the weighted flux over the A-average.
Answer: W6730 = 1.03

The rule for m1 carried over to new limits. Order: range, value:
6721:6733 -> 7.37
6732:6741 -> 7.36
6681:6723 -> 7.35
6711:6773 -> 7.22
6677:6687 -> 7.06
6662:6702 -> 7.19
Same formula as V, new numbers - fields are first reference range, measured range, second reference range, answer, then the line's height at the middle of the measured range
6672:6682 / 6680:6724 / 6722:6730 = -0.8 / 7.2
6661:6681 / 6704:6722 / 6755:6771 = -0.8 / 7.19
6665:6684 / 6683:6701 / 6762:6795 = 0.1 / 7.19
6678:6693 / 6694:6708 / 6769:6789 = -0.7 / 7.13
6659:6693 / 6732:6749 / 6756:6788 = -0.1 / 7.19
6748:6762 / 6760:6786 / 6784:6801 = 0.0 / 7.18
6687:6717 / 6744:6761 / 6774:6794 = 0.5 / 7.32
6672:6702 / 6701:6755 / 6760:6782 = -1.0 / 7.18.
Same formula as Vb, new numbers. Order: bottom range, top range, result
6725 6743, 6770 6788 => 0.98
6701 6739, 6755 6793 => 0.97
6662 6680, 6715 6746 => 1.02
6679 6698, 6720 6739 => 1.02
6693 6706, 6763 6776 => 0.96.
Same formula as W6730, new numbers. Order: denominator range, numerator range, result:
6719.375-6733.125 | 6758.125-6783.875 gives 0.99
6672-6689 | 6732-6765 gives 1.03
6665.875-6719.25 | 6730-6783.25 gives 1.00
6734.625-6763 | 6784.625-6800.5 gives 1.04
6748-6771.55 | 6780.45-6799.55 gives 1.04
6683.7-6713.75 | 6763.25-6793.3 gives 1.01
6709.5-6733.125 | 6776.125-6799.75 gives 1.01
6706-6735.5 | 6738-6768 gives 0.97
